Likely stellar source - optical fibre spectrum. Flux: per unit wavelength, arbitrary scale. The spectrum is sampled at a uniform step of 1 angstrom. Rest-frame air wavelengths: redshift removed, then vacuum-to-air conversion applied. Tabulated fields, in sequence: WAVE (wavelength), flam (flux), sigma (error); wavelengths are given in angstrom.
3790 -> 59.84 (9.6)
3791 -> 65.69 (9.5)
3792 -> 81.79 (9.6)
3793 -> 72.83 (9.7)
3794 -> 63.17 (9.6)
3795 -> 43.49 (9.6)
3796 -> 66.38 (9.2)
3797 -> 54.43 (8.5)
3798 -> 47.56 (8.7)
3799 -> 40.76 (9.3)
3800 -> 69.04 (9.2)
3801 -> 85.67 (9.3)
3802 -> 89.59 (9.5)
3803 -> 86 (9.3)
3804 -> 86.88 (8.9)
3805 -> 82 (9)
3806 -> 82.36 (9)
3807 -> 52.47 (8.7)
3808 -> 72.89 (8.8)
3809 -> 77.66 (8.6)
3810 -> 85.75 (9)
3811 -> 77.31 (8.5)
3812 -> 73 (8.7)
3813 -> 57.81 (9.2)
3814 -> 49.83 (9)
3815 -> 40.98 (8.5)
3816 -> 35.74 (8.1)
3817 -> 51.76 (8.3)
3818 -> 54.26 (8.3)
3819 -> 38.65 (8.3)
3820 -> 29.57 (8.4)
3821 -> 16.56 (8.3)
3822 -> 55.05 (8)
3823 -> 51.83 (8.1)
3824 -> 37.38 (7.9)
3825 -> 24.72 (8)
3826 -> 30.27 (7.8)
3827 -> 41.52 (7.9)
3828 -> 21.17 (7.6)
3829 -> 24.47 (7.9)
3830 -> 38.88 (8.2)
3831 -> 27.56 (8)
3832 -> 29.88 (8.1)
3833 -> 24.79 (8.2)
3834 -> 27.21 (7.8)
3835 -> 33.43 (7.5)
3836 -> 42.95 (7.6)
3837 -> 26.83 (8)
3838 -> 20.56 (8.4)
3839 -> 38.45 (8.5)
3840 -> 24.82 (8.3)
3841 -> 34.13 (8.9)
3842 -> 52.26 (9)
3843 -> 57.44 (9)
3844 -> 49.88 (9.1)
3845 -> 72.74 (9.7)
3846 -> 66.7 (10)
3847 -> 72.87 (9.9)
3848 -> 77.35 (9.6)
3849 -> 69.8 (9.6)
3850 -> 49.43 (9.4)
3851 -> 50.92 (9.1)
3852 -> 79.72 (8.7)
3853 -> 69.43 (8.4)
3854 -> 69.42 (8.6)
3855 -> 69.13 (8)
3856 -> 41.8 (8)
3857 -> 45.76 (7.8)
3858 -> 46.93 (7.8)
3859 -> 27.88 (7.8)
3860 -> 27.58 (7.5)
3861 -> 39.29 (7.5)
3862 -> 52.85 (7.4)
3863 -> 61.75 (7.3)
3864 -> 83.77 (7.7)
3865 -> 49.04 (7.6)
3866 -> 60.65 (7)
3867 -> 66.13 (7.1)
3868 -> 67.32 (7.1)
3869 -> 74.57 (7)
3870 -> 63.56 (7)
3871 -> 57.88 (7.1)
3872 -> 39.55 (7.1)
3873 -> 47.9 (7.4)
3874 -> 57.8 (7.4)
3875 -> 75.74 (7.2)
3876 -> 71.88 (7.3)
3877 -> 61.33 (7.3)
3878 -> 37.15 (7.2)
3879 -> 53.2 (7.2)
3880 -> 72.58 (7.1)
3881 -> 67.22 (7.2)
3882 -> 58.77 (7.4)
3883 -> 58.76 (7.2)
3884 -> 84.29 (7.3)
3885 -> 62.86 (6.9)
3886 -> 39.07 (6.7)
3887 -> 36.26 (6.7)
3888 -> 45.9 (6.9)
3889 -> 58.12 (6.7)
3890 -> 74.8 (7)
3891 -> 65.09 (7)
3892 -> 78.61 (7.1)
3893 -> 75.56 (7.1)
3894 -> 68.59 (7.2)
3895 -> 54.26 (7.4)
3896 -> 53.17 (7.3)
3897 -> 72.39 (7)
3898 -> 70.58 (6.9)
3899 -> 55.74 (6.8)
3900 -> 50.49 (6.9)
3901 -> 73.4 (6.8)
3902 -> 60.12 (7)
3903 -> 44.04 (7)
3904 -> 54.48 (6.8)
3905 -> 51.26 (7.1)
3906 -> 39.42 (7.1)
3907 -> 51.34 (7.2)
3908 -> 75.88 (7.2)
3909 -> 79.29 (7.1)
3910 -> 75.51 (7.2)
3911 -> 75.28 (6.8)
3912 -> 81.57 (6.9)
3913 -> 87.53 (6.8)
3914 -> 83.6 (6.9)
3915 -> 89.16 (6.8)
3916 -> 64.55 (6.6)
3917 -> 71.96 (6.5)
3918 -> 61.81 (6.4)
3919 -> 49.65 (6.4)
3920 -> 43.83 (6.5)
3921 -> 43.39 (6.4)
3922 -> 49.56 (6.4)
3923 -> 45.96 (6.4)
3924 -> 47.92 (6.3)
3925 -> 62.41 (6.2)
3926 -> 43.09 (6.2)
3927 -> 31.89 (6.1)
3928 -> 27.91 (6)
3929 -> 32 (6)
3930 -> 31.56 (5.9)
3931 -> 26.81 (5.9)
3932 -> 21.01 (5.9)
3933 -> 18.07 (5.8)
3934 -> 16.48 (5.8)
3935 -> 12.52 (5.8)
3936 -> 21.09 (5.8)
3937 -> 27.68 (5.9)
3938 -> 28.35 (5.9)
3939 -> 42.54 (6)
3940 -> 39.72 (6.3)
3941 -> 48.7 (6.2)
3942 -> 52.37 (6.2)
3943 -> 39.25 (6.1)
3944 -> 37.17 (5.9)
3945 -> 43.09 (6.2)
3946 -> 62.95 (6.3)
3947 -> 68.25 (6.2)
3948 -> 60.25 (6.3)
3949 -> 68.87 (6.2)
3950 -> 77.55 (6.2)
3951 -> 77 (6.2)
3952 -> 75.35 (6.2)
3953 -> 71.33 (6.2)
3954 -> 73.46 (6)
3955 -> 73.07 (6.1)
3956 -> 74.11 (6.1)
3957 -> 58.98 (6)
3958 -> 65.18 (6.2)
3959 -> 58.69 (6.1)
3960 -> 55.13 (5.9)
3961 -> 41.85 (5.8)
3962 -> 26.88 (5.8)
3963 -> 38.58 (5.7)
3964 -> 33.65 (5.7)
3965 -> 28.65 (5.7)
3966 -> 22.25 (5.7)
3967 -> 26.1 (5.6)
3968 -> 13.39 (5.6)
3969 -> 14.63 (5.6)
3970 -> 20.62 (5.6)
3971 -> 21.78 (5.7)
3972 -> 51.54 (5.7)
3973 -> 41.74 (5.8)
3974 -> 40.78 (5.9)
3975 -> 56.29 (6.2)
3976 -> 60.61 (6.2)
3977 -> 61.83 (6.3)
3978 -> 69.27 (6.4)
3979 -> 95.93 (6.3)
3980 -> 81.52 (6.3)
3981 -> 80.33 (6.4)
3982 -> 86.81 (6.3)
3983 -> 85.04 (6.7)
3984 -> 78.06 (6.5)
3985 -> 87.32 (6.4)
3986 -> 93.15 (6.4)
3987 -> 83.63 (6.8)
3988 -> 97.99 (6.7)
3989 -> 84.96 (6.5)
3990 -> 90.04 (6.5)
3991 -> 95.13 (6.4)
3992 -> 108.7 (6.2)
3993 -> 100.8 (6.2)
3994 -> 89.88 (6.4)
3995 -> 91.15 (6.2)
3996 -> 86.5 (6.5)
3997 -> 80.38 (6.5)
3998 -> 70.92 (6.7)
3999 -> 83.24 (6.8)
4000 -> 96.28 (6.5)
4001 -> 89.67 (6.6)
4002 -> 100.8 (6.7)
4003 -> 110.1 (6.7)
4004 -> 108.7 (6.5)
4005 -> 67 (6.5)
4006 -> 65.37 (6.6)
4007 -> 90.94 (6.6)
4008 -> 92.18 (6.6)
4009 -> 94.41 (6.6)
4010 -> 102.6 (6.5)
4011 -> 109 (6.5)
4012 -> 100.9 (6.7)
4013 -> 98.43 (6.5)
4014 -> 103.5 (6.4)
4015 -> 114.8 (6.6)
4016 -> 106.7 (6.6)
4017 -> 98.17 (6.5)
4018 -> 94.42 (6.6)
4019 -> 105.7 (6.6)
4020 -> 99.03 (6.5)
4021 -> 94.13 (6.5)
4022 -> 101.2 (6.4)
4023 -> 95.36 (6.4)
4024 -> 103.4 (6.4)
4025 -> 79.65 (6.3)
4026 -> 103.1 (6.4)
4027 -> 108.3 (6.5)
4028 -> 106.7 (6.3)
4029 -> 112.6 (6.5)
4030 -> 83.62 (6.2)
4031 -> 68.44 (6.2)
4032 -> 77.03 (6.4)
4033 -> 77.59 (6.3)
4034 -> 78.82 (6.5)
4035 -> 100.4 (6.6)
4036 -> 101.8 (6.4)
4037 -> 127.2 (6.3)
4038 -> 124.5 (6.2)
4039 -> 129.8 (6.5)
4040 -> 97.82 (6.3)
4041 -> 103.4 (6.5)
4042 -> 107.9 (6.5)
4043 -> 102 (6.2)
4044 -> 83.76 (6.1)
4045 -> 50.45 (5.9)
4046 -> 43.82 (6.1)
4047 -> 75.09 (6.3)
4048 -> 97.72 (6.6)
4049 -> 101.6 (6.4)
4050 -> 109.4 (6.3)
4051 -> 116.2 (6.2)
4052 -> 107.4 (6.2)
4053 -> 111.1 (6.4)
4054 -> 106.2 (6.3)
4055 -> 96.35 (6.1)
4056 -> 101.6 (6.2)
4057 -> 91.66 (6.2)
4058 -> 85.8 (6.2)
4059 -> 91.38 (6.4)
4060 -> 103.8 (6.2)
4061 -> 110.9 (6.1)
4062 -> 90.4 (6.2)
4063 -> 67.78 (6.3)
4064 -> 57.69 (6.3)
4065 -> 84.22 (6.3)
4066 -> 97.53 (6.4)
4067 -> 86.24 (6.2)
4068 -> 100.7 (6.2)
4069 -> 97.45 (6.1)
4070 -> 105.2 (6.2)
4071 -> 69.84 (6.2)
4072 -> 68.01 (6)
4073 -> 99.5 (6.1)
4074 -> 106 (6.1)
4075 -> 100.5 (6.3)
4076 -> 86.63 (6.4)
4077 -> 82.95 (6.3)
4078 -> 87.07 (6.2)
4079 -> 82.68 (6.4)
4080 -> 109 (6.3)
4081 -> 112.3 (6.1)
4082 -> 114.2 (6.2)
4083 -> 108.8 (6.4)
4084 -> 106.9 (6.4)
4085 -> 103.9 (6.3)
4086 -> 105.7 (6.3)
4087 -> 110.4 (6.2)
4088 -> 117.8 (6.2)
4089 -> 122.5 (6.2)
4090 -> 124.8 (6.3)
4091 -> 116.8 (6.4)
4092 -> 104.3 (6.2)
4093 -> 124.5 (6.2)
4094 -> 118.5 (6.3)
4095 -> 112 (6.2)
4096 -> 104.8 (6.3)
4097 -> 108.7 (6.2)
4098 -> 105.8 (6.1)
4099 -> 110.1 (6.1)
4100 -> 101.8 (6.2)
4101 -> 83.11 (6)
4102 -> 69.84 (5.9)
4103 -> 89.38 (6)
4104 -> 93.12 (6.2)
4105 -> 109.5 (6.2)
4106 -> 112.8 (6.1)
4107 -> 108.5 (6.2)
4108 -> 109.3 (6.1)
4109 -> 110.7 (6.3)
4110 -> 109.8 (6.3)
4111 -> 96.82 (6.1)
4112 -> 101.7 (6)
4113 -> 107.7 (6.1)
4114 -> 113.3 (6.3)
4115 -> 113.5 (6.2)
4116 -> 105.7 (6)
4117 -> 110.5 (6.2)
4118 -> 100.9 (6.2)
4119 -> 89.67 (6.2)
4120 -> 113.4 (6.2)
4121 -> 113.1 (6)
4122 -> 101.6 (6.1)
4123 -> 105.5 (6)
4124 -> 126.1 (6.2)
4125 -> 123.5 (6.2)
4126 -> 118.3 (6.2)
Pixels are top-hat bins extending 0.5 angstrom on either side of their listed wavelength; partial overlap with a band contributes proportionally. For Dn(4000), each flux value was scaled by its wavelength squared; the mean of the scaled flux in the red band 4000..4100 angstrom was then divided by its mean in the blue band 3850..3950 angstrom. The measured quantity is 1.9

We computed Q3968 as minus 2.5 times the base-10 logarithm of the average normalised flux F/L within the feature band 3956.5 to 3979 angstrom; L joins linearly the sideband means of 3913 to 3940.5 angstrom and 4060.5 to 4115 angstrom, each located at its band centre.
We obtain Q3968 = 0.33 mag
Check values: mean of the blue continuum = 42.8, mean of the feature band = 42.5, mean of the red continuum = 101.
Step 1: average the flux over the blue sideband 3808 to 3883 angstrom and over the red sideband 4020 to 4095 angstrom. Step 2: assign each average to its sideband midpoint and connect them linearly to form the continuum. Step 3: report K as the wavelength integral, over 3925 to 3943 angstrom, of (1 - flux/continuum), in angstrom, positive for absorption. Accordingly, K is 9.9 angstrom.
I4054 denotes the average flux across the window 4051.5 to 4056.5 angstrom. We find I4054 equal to 105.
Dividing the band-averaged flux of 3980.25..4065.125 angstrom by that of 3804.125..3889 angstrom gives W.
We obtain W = 1.80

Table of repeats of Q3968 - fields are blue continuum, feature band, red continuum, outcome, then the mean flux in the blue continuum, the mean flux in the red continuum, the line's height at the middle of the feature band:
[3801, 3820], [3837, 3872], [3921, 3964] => 0.08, 65.9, 46.8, 59.6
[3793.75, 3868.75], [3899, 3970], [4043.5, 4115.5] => 0.38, 52.6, 99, 71.9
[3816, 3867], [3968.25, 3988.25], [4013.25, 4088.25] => 0.23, 45.9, 96.6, 79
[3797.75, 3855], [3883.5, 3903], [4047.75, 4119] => 0.06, 52.4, 101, 65.1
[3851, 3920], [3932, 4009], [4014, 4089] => 0.27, 61.1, 96.8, 79.4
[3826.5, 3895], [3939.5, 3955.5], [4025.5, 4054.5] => 0.23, 53.3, 97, 74.4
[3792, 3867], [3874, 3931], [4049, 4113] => 0.12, 52.8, 101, 66.7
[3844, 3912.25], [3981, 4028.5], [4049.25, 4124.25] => -0.10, 60.5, 102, 85.6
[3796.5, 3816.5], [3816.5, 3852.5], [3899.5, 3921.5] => 0.47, 67.4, 64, 66.5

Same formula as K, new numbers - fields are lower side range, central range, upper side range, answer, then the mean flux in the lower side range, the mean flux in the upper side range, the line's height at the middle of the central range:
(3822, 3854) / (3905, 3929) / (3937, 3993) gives -2.5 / 44.7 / 59.5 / 54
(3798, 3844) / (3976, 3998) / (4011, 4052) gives 0.3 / 48.9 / 97.4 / 87.1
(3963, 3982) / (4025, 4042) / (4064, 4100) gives -4.9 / 46.5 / 102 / 77.5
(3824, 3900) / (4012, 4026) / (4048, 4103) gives -2.0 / 53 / 99.9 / 87.5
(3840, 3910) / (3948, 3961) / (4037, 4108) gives 1.3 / 59.1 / 99.3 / 75.3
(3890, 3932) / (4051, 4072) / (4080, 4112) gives 1.0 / 58.3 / 107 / 98.1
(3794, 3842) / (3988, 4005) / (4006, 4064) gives -0.8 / 49.2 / 96.5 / 88.1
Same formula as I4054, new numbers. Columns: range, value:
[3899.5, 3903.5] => 57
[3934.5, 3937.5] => 20.4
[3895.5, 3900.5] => 60.5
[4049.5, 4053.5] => 111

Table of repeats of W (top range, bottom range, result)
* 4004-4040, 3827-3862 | 2.14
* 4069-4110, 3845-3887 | 1.74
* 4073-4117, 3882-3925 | 1.70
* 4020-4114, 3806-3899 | 1.86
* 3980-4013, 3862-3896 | 1.48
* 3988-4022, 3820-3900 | 1.81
